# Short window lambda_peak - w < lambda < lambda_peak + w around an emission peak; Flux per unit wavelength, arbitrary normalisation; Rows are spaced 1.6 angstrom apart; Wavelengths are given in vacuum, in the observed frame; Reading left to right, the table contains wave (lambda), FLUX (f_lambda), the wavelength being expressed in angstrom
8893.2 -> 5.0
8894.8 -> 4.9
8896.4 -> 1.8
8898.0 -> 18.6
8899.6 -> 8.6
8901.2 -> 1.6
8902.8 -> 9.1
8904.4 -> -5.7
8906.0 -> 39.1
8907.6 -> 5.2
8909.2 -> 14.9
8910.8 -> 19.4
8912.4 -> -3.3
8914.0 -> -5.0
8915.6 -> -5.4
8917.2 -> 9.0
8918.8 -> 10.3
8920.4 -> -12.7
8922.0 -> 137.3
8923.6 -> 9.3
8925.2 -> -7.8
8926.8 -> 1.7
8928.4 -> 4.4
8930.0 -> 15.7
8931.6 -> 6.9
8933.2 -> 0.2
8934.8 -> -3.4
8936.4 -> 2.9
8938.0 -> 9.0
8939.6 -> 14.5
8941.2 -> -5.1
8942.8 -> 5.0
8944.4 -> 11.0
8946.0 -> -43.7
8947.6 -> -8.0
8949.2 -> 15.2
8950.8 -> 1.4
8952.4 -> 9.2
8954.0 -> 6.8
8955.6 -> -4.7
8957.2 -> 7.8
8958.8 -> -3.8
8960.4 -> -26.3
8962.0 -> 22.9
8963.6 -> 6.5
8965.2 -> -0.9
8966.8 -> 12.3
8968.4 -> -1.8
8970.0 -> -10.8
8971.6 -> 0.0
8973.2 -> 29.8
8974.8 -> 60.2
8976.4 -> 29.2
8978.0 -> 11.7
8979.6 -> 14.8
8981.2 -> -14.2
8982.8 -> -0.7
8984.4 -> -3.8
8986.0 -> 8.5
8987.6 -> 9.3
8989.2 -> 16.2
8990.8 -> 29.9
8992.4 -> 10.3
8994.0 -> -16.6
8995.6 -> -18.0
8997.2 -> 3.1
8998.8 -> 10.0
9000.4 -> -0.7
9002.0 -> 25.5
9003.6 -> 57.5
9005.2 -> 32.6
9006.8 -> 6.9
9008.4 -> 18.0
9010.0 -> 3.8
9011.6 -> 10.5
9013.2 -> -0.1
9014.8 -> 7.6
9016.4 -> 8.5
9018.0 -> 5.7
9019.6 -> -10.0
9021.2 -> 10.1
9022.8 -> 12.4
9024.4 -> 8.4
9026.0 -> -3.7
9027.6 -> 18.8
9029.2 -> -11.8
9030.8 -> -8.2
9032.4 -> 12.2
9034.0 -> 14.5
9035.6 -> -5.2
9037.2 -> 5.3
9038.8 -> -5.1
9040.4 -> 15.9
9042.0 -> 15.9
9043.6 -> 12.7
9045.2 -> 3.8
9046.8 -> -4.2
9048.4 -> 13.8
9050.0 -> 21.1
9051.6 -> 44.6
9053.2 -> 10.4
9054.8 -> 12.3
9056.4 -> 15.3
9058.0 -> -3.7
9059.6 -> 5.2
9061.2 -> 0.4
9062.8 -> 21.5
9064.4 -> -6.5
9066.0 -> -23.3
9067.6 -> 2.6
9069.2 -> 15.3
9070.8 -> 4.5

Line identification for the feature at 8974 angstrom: H-beta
